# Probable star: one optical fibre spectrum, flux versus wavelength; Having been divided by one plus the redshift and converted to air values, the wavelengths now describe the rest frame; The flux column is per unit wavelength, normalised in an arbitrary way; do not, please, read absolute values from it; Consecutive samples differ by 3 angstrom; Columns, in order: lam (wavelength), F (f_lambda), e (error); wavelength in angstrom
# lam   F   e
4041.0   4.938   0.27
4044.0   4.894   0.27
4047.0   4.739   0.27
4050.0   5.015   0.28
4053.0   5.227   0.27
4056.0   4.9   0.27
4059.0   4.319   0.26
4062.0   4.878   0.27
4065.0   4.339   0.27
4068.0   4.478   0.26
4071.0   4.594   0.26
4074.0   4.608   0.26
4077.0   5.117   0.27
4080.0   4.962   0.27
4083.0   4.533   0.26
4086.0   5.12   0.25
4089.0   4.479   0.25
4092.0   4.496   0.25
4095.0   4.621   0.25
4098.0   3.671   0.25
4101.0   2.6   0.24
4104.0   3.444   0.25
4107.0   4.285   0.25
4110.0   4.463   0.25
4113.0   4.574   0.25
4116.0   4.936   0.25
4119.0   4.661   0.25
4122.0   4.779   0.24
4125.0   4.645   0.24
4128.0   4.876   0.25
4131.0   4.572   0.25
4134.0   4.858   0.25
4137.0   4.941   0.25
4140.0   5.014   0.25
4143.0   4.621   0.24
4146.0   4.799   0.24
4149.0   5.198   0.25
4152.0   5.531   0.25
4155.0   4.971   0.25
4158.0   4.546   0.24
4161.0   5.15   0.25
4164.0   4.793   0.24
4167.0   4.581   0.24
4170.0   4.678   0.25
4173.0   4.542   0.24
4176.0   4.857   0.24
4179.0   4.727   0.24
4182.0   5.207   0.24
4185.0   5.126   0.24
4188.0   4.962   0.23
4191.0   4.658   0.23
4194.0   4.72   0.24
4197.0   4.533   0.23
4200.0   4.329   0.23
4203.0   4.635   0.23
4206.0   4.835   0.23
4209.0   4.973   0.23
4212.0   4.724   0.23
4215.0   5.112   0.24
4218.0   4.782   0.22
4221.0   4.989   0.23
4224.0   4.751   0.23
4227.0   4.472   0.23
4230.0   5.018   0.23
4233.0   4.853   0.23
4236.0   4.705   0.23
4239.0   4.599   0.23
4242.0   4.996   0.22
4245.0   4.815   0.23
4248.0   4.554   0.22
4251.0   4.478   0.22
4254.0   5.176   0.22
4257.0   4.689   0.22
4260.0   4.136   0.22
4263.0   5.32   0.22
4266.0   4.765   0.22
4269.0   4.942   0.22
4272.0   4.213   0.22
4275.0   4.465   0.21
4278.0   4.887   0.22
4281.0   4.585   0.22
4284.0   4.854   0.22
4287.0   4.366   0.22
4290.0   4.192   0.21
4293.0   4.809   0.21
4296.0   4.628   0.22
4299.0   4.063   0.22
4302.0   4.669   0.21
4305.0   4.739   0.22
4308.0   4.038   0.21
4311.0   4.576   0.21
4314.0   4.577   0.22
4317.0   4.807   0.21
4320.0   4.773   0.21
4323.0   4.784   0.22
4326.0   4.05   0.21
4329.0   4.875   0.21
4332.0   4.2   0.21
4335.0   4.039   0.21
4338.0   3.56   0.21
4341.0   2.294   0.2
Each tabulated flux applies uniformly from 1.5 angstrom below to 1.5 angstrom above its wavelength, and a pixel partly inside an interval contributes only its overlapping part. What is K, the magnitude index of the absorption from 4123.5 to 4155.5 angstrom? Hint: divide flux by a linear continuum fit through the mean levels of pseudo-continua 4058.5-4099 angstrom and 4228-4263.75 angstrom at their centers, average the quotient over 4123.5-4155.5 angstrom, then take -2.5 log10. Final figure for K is -0.06 mag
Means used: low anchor 4.6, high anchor 4.76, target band 4.91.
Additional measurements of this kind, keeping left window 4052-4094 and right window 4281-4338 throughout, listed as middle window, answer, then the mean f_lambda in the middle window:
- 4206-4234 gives -0.07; 4.85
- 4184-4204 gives -0.03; 4.7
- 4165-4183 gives -0.03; 4.75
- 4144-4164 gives -0.08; 5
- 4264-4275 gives -0.03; 4.65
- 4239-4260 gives -0.04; 4.73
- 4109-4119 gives 0.00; 4.67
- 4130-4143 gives -0.04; 4.83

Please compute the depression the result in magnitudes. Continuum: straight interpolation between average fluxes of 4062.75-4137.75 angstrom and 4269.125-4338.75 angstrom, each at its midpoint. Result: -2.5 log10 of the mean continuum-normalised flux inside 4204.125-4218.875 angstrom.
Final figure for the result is -0.09 mag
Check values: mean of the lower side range 4.51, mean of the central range 4.88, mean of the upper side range 4.49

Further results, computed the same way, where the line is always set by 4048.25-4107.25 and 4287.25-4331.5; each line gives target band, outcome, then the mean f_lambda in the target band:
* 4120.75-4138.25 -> -0.07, 4.78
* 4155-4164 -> -0.08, 4.86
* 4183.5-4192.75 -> -0.09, 4.91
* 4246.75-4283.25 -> -0.04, 4.69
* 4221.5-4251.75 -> -0.05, 4.74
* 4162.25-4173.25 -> -0.04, 4.67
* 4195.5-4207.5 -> -0.02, 4.58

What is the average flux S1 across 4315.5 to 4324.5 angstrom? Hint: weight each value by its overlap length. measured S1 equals 4.79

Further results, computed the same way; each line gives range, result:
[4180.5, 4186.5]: 5.17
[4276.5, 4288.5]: 4.67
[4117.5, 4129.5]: 4.74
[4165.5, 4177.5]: 4.66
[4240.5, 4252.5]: 4.71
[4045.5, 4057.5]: 4.97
